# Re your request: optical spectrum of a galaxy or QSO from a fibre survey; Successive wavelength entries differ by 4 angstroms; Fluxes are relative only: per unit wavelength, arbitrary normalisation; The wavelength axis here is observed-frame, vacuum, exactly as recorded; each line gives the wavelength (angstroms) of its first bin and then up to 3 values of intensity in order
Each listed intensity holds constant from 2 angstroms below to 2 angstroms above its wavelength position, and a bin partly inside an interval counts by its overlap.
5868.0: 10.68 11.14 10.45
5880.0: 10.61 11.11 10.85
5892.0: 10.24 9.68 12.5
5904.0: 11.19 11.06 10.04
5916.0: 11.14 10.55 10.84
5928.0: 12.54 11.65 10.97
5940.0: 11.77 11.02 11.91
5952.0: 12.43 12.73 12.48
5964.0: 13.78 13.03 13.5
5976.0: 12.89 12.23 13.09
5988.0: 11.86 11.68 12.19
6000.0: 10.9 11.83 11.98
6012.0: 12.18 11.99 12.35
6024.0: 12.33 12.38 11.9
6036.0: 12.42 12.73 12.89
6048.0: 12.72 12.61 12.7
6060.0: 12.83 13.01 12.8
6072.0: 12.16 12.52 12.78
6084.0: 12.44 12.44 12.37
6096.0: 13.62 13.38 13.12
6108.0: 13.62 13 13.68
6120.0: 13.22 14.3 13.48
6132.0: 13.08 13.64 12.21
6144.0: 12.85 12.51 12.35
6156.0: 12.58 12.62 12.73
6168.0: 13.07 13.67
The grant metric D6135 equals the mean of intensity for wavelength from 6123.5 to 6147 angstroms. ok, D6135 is 13.2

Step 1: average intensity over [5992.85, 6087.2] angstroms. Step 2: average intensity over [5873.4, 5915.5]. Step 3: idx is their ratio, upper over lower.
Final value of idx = 1.1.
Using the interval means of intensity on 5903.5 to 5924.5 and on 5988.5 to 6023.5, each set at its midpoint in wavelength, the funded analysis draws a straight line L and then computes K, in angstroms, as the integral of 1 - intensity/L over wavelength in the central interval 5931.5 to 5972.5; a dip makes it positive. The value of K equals -3.8 angstroms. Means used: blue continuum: 10.8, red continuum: 11.9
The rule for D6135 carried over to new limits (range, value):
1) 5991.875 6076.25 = 12.3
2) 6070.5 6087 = 12.5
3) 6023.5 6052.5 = 12.5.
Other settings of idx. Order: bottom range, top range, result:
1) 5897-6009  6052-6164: 1.09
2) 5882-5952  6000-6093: 1.11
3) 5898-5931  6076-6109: 1.15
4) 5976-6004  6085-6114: 1.08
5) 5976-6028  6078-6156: 1.08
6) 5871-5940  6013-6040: 1.12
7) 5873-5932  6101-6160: 1.20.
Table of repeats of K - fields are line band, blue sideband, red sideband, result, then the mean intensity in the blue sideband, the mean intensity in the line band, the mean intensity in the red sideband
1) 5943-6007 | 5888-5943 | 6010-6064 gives -3.3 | 11.1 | 12.4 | 12.5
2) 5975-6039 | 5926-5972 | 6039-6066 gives 2.1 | 12.3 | 12.1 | 12.8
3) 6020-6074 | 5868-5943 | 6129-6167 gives -2.4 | 11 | 12.6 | 12.8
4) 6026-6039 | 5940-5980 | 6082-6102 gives 0.5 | 12.6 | 12.3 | 12.8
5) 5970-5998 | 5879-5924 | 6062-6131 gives -1.7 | 10.8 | 12.5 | 13.1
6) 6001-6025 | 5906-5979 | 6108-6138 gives 0.9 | 11.9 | 12.1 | 13.5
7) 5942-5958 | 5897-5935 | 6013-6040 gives -0.7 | 11.2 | 12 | 12.3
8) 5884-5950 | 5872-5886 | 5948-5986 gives 3.1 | 10.8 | 11.1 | 12.9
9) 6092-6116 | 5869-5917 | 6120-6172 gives -1.3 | 10.8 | 13.3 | 13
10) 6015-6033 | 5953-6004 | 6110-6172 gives 0.6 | 12.5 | 12.2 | 13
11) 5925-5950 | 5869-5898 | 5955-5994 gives 0.5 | 10.6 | 11.6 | 12.7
